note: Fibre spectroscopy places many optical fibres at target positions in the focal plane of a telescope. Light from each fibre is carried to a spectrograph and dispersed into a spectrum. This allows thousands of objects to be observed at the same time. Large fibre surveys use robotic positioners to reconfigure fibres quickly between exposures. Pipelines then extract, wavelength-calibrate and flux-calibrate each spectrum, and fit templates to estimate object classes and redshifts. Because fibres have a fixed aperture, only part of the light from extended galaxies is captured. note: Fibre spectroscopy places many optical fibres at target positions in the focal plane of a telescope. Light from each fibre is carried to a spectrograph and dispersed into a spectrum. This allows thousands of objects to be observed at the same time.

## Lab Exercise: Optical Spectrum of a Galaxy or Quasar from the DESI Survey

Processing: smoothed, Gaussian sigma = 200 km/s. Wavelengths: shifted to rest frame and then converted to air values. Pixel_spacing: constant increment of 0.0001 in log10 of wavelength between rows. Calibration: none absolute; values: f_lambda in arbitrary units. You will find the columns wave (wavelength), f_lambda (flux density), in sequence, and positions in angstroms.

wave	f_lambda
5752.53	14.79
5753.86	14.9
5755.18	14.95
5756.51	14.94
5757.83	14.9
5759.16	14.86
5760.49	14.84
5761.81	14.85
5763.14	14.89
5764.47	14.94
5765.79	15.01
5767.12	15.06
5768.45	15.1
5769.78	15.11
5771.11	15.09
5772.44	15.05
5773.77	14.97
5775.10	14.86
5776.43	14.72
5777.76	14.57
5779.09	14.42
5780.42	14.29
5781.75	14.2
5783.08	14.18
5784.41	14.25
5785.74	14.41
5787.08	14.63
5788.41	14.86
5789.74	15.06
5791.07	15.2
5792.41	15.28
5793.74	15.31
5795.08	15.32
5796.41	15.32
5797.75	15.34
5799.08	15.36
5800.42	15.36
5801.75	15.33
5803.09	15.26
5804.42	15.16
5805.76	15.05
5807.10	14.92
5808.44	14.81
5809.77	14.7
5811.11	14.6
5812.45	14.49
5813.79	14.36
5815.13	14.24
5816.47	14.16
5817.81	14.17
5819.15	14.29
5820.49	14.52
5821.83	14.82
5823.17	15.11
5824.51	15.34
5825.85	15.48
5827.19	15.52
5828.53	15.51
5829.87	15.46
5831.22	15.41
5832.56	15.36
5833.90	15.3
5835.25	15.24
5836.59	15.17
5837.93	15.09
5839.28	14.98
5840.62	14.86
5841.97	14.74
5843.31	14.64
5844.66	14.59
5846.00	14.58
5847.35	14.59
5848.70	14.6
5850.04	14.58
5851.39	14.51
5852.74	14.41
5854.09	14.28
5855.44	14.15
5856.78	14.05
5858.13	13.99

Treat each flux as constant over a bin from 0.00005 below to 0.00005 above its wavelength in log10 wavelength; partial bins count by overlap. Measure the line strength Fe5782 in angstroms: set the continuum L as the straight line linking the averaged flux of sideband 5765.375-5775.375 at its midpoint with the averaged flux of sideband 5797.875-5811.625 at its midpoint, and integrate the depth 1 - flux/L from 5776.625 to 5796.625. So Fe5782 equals 0.4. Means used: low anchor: 15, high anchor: 15.1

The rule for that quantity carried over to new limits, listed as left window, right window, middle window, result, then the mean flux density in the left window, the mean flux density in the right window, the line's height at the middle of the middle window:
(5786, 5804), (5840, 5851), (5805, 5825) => 0.45 angstroms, 15.2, 14.6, 15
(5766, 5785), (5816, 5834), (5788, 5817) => -0.18 angstroms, 14.7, 15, 14.9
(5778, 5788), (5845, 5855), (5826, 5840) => -0.82 angstroms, 14.4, 14.5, 14.5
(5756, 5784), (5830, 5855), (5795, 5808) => -0.37 angstroms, 14.8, 14.8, 14.8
